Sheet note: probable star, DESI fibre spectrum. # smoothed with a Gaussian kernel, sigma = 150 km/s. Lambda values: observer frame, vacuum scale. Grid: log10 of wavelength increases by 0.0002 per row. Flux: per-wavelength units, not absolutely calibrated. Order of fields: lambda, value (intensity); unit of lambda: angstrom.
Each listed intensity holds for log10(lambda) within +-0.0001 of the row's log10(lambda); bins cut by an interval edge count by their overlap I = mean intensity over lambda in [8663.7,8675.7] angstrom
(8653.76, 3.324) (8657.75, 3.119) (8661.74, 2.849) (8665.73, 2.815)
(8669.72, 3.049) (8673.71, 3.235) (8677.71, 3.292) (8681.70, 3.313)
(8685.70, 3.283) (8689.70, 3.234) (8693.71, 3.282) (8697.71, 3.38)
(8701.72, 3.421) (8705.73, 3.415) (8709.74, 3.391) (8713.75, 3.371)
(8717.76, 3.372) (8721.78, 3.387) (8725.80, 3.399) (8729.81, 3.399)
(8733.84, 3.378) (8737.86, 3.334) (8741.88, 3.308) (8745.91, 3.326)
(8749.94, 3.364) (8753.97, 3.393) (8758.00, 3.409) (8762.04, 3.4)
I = 3.03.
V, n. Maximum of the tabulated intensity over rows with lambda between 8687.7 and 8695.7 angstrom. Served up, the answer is 3.282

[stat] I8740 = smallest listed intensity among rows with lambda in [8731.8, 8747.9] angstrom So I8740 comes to 3.308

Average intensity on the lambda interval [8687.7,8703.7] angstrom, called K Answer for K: 3.33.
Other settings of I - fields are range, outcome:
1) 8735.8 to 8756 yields 3.35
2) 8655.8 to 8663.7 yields 2.98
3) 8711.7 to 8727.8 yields 3.38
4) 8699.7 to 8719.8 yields 3.39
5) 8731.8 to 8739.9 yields 3.36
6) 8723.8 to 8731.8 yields 3.4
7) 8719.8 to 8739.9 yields 3.38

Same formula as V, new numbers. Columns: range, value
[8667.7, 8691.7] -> 3.313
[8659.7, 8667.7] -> 2.849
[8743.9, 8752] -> 3.364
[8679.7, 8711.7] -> 3.421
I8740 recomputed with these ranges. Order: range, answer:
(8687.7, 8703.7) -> 3.234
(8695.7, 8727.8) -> 3.371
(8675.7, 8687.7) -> 3.283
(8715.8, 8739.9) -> 3.334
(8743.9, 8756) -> 3.326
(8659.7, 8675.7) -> 2.815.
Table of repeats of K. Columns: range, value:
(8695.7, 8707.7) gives 3.4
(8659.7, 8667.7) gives 2.83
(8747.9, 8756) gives 3.38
